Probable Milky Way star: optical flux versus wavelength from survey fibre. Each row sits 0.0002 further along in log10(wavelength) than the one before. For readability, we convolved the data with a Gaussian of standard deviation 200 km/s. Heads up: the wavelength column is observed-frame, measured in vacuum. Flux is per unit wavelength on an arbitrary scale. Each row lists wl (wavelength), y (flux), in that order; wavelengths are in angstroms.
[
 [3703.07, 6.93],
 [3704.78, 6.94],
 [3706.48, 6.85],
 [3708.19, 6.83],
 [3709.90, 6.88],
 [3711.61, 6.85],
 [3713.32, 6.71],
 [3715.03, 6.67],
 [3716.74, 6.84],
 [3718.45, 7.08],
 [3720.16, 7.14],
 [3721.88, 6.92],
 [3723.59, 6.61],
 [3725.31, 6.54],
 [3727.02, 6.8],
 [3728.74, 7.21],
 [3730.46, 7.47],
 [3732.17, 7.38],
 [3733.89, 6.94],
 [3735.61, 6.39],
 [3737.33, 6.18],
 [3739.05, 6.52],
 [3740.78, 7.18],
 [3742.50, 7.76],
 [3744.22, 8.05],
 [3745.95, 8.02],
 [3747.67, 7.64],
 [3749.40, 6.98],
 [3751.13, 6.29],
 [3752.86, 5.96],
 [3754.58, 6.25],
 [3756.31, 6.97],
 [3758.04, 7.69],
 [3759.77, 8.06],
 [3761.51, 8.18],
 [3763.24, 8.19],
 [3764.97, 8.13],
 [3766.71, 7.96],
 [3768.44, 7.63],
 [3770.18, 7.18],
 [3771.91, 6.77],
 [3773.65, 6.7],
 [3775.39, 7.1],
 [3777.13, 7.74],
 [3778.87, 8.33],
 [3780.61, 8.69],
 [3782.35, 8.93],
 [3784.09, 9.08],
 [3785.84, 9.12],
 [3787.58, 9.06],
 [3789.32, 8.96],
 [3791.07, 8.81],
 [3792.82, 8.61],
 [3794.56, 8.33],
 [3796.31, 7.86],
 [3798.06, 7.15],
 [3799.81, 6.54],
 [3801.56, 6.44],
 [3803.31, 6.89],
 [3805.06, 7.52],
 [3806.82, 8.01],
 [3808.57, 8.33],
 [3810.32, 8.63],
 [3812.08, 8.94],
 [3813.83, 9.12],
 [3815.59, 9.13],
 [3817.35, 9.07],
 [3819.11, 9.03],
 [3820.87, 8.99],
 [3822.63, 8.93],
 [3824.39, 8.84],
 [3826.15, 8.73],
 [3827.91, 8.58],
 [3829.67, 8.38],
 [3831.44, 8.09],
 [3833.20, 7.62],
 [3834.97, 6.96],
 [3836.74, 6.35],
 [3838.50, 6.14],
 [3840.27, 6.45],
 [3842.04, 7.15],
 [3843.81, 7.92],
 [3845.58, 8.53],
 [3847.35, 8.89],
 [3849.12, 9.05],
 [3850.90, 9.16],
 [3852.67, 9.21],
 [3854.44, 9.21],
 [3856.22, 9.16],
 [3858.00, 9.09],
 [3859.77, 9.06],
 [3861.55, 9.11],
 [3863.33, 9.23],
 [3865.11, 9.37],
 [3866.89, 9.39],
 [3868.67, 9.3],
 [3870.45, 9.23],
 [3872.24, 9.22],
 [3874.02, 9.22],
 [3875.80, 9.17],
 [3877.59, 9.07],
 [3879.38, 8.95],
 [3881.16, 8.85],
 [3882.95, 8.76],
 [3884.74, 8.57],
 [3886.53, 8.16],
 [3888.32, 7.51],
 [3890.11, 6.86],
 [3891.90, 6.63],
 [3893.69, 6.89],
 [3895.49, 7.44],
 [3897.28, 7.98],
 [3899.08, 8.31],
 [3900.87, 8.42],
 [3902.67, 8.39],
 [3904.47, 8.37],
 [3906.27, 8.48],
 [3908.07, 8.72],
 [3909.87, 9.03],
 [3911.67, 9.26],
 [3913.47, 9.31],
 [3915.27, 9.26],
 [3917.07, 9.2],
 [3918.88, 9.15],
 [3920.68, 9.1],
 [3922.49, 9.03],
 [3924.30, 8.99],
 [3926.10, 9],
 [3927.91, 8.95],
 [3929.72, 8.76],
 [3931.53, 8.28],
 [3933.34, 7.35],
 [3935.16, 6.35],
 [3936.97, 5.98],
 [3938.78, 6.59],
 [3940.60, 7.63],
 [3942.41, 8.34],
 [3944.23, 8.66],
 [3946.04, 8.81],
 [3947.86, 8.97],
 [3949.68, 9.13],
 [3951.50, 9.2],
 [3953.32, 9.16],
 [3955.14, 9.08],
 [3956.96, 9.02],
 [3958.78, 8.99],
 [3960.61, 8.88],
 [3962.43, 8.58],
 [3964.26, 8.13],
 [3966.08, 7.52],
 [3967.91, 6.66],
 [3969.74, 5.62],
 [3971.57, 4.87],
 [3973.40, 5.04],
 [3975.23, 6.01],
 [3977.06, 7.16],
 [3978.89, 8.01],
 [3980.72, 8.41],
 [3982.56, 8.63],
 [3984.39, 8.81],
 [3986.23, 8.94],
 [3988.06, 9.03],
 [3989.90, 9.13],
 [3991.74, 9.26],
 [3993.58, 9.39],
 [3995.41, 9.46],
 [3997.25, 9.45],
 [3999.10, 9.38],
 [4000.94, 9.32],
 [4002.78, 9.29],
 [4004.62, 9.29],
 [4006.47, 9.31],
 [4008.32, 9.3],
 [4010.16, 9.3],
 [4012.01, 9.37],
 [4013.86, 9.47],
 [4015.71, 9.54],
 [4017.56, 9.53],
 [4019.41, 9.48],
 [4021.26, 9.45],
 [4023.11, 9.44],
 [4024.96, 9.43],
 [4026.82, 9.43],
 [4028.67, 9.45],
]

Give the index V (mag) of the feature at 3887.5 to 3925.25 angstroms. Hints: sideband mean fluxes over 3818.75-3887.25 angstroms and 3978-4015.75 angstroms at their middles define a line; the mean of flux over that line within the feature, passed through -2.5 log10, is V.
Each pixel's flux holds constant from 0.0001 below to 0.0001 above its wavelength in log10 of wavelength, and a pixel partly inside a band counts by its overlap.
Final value 0.050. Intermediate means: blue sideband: 8.59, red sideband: 9.14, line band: 8.4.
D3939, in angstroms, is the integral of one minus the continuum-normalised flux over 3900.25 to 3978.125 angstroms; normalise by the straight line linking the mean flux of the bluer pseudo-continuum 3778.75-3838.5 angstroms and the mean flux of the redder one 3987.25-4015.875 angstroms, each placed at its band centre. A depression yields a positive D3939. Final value 6.96 angstroms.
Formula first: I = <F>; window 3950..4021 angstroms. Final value 8.57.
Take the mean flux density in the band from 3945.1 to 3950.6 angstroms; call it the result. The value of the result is 8.97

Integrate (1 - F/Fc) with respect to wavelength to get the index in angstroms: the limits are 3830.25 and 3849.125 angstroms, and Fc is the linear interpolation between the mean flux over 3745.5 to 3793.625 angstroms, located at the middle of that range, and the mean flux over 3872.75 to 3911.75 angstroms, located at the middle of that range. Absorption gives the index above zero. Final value 1.4 angstroms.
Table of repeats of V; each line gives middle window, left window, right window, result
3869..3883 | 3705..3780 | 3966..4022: -0.16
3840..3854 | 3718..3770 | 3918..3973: -0.10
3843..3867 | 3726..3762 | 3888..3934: -0.13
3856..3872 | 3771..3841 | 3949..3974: -0.15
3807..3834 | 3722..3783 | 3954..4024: -0.13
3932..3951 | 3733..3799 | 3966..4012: 0.05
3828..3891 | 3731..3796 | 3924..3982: -0.09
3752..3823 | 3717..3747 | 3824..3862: -0.05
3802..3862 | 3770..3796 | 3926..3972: -0.02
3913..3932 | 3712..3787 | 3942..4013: -0.10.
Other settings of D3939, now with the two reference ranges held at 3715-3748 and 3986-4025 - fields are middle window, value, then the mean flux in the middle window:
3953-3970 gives 1.43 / 8.23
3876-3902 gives 0.98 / 8.06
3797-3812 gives 0.31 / 7.52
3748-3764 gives 0.20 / 7.18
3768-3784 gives -0.65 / 7.75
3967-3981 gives 4.17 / 6.39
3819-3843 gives 0.17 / 7.84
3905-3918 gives -0.68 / 9.02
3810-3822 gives -1.90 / 9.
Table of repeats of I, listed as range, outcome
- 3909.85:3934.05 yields 8.92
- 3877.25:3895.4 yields 7.97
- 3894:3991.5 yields 8.23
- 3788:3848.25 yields 8.06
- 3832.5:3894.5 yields 8.39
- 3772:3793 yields 8.36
